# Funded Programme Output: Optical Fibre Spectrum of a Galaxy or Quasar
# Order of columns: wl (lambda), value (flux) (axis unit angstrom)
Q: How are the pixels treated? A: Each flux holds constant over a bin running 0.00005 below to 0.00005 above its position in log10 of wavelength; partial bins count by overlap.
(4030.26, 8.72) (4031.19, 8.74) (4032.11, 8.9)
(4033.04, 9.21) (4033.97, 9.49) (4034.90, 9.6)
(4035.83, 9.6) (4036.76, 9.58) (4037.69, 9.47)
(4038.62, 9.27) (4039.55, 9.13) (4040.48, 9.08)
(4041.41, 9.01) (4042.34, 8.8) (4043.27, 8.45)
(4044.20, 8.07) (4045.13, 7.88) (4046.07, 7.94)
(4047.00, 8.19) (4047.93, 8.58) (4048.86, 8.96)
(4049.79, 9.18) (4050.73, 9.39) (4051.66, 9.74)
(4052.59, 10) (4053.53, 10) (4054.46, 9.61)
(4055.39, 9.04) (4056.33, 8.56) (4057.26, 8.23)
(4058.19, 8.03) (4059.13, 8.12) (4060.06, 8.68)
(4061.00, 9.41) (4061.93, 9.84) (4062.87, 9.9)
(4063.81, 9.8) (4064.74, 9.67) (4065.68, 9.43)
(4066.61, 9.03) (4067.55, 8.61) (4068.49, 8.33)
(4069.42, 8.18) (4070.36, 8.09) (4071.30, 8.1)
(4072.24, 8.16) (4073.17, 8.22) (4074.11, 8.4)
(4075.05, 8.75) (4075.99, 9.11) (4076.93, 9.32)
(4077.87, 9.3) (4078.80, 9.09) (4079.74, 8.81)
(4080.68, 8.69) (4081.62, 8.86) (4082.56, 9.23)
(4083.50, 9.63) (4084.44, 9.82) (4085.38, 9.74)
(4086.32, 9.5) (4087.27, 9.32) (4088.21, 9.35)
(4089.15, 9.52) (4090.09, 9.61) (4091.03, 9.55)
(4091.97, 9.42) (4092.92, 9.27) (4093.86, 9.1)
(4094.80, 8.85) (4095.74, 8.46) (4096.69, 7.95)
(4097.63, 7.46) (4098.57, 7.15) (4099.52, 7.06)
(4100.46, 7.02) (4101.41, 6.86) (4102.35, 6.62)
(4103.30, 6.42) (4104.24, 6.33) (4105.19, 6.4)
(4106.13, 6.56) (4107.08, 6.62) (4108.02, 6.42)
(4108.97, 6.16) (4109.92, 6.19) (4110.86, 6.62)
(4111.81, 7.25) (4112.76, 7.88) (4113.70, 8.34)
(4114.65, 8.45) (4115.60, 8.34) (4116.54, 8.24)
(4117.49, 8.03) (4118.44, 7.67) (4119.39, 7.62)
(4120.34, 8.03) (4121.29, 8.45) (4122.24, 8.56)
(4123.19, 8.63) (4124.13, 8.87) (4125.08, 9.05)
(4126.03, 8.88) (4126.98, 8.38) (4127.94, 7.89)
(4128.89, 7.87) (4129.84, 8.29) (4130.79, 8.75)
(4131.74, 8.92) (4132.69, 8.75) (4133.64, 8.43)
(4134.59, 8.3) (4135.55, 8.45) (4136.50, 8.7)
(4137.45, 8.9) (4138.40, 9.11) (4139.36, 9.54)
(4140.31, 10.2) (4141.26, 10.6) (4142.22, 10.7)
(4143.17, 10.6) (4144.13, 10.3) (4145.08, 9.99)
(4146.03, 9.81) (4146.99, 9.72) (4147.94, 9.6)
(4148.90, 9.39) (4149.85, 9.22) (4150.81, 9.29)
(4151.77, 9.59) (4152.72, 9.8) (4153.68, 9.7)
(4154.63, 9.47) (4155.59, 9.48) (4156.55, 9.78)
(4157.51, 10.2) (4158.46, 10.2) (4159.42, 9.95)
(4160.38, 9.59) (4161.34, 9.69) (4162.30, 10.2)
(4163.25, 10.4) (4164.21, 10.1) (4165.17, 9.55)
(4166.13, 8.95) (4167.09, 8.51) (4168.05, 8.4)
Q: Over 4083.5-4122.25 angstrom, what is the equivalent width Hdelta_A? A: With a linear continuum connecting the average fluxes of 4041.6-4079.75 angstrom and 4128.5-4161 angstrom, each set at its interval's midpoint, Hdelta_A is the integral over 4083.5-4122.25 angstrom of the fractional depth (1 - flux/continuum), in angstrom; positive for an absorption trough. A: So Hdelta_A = 5.0 angstrom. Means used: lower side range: 8.86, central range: 7.97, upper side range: 9.45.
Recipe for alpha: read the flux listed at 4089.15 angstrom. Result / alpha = 9.52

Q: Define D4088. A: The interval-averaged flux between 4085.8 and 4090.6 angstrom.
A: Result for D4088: 9.46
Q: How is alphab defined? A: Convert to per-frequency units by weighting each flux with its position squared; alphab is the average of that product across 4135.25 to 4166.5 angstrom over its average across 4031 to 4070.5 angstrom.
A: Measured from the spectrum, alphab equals 1.13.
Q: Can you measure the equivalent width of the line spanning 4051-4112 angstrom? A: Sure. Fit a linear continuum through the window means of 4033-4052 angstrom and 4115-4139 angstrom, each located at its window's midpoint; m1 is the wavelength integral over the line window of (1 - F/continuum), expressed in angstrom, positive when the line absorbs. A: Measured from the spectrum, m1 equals 1.8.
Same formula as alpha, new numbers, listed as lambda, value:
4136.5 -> 8.7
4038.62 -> 9.27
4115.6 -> 8.34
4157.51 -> 10.2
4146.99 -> 9.72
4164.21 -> 10.1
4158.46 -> 10.2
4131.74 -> 8.92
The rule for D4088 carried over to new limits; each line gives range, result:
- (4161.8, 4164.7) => 10.2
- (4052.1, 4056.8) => 9.44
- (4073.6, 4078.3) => 8.95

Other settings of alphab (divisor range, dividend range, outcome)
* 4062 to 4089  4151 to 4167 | 1.12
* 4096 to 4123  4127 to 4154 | 1.29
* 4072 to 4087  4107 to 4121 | 0.84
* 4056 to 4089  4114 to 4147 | 1.02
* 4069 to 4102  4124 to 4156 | 1.09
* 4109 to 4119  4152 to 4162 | 1.31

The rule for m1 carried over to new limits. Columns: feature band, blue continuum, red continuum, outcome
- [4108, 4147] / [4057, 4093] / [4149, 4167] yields 3.62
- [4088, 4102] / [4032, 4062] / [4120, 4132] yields 0.47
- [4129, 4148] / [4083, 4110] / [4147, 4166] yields -0.24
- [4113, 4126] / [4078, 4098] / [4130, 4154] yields 1.35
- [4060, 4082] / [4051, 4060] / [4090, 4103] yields -0.58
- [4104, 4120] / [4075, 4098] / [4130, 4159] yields 3.50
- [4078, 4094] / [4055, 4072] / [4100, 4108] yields -3.71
